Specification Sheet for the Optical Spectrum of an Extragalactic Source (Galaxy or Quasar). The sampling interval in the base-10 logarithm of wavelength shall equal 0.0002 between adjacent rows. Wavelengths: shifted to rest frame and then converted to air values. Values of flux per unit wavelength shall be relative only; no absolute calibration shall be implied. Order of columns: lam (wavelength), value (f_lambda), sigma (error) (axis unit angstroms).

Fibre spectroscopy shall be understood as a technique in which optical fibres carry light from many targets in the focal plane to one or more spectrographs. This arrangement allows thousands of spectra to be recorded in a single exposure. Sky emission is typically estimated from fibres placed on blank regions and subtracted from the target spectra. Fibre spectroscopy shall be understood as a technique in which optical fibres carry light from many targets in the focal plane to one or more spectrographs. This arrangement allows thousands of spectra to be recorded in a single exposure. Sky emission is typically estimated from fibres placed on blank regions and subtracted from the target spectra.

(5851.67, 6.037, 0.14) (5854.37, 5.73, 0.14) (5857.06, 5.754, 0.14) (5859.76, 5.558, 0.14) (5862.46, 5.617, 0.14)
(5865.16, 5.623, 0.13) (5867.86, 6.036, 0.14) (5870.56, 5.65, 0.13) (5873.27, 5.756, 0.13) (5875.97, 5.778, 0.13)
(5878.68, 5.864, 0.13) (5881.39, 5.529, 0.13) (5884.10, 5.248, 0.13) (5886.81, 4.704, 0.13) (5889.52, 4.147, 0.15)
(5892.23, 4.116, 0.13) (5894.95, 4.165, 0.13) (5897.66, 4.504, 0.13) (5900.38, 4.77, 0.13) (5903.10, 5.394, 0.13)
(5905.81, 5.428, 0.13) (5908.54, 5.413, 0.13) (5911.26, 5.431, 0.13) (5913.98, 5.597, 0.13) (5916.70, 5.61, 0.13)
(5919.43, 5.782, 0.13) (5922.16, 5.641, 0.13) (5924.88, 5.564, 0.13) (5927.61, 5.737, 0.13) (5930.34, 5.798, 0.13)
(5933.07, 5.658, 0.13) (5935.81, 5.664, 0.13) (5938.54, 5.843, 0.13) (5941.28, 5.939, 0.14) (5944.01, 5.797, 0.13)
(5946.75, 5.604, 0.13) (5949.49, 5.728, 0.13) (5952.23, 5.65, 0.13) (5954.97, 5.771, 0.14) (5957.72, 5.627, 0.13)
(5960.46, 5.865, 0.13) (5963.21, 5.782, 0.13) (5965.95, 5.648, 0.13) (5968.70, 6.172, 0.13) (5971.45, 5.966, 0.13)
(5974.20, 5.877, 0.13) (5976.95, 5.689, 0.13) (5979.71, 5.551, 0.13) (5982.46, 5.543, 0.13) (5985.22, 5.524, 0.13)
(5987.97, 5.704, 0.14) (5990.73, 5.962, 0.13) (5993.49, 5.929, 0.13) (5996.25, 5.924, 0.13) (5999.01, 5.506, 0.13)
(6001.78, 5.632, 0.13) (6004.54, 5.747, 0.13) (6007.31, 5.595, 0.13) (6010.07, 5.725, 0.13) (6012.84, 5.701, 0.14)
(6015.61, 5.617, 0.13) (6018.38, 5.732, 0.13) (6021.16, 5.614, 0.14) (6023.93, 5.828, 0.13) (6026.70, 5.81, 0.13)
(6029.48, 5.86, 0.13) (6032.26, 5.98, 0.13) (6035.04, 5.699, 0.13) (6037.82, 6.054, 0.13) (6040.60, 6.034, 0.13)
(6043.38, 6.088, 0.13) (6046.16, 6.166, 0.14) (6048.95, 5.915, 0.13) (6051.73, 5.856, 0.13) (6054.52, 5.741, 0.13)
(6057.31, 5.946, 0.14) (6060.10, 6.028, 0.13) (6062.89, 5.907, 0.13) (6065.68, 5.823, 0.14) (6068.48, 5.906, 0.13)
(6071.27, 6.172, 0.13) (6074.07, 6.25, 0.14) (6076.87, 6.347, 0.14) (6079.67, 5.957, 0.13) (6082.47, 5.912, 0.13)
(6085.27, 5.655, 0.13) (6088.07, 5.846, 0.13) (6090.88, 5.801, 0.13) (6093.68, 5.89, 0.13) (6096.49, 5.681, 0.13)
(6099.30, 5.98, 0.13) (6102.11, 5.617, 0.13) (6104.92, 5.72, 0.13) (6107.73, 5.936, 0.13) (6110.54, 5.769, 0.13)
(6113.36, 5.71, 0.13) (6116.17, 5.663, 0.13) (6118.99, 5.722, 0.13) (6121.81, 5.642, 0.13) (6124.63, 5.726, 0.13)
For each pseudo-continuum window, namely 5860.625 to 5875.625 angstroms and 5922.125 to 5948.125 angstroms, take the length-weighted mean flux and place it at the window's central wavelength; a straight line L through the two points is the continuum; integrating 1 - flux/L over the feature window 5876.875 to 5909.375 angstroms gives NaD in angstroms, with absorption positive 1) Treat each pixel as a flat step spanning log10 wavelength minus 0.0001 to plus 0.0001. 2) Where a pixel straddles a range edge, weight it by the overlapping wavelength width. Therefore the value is 4.5 angstroms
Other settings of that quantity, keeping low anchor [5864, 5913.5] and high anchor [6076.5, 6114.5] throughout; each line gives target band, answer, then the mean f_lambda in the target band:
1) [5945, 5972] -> -1.8 angstroms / 5.78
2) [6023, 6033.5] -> -0.5 angstroms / 5.87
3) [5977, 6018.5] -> -1.2 angstroms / 5.69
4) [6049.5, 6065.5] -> -0.5 angstroms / 5.89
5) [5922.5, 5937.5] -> -1.0 angstroms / 5.69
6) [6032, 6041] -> -0.4 angstroms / 5.93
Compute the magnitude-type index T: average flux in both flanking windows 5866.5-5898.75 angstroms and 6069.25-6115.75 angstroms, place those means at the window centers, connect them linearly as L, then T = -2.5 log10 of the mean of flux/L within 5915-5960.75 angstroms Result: -0.08 mag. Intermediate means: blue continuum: 5.13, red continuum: 5.89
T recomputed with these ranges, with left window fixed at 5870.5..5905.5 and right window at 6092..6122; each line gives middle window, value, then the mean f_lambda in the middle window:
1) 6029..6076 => -0.073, 5.97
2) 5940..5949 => -0.109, 5.78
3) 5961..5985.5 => -0.087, 5.76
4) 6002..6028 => -0.048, 5.71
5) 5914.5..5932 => -0.107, 5.69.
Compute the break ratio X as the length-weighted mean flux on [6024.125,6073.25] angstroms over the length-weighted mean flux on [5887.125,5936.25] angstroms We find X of 1.1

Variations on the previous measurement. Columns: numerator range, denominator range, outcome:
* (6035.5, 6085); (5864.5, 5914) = 1.15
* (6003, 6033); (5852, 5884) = 1.01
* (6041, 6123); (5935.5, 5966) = 1.02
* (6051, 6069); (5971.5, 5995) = 1.03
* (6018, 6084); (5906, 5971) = 1.04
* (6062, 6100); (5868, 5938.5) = 1.11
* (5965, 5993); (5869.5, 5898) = 1.14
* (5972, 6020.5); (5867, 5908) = 1.11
